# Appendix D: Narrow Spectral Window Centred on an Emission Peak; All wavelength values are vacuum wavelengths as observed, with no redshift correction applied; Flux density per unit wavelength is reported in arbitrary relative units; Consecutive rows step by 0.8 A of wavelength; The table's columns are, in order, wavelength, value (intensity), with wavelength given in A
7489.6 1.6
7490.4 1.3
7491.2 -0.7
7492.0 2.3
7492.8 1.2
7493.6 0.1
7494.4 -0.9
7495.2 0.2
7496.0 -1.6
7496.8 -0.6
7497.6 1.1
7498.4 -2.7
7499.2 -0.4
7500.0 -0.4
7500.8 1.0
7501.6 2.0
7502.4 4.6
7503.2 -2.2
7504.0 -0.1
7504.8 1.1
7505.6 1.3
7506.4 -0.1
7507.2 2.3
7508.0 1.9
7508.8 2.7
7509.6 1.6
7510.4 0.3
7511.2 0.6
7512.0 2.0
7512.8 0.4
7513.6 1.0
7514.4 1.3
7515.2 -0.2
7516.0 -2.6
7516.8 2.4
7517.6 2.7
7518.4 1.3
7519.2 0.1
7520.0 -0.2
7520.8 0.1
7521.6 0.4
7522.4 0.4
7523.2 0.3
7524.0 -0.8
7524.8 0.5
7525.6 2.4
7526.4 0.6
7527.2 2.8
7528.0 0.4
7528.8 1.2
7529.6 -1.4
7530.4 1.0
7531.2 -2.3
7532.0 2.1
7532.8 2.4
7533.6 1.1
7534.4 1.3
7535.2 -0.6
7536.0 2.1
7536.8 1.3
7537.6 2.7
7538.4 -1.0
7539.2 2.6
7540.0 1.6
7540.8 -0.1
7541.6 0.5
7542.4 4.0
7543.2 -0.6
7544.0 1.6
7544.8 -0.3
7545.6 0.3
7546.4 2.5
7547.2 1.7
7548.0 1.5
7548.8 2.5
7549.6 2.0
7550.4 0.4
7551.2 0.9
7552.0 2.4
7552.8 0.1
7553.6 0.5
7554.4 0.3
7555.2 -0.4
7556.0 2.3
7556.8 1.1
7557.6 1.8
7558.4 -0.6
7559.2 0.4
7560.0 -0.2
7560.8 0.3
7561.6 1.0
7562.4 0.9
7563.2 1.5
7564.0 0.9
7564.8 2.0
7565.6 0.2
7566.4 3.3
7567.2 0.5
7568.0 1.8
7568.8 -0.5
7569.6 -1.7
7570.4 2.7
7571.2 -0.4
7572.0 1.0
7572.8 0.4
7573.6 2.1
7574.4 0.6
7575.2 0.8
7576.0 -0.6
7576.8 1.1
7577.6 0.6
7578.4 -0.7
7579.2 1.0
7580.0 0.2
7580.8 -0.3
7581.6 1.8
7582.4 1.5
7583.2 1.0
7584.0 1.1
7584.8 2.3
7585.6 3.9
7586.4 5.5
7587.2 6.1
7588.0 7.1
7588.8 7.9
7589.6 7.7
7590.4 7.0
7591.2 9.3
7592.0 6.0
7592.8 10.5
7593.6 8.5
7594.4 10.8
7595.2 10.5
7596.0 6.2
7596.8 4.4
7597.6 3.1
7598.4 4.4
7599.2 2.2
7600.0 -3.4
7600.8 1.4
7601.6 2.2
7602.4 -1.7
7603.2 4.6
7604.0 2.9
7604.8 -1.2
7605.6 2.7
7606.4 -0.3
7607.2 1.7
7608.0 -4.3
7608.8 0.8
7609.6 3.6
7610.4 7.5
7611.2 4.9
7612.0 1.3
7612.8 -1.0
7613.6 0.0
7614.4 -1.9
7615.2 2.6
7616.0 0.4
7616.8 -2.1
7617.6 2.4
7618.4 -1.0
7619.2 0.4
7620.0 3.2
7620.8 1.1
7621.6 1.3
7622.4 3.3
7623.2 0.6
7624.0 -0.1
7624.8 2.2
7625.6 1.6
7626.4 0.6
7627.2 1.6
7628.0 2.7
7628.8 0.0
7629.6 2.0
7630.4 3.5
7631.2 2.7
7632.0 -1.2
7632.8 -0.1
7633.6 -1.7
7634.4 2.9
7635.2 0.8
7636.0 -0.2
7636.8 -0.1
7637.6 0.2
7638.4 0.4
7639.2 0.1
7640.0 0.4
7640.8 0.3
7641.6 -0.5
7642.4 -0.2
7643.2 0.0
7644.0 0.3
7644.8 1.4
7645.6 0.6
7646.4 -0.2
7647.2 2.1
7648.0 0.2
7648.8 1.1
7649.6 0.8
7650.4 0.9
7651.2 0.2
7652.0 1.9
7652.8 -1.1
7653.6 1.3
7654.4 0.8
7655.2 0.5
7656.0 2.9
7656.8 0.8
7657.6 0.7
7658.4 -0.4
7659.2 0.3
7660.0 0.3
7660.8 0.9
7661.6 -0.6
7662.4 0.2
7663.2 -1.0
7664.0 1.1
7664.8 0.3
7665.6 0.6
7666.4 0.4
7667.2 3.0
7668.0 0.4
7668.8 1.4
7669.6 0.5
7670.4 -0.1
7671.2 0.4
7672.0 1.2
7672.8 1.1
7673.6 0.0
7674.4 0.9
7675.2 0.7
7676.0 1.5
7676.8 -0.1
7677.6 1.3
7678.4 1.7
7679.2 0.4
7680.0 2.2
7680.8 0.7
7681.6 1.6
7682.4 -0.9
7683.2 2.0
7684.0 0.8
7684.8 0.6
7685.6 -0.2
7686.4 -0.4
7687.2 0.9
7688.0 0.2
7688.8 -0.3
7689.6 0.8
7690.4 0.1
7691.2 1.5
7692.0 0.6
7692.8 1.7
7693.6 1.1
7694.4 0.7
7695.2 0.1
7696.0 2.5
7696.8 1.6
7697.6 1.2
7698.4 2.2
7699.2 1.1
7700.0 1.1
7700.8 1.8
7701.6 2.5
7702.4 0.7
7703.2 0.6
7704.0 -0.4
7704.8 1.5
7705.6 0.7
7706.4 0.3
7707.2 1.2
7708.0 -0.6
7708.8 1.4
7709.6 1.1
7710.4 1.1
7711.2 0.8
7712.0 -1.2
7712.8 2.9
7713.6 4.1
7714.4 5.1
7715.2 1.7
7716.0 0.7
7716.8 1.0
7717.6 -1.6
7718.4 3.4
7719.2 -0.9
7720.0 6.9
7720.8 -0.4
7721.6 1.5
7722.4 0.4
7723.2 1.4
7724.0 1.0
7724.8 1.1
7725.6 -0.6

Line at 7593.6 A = [O II] 3727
